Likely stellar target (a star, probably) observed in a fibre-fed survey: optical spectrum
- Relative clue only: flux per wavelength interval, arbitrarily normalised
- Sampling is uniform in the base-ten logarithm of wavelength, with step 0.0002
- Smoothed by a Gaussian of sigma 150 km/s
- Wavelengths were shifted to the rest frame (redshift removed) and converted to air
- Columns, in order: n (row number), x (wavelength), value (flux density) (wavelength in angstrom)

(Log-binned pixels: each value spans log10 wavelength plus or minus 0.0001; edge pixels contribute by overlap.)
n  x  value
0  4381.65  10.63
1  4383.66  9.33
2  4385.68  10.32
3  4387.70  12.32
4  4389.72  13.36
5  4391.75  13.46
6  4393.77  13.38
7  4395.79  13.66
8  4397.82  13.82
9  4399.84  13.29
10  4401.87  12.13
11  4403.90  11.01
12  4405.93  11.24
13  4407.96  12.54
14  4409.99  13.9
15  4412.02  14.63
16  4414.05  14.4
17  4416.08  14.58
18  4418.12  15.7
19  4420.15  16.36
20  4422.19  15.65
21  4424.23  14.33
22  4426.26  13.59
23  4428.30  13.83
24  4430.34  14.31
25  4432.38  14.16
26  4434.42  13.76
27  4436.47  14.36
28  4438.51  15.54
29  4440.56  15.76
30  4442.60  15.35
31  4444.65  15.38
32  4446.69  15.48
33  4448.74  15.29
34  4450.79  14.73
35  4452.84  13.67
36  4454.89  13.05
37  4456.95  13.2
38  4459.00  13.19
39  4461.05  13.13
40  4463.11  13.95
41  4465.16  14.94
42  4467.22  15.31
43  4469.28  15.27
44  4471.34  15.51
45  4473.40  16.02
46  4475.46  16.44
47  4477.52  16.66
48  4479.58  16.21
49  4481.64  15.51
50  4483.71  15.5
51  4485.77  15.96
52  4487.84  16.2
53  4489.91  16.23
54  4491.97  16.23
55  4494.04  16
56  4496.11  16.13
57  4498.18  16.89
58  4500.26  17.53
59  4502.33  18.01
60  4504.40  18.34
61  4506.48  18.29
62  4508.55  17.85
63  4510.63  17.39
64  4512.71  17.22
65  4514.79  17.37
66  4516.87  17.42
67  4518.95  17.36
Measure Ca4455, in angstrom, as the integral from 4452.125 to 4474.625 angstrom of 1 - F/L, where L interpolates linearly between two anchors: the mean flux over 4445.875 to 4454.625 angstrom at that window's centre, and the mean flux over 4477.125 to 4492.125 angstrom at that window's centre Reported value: 1.3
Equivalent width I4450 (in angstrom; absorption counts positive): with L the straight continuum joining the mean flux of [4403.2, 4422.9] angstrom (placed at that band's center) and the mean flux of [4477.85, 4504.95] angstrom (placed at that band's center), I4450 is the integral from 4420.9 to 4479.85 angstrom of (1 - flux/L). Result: 1.7 angstrom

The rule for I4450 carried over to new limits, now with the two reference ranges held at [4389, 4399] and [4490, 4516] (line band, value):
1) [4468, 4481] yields 0.2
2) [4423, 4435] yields 0.6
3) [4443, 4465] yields 2.0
